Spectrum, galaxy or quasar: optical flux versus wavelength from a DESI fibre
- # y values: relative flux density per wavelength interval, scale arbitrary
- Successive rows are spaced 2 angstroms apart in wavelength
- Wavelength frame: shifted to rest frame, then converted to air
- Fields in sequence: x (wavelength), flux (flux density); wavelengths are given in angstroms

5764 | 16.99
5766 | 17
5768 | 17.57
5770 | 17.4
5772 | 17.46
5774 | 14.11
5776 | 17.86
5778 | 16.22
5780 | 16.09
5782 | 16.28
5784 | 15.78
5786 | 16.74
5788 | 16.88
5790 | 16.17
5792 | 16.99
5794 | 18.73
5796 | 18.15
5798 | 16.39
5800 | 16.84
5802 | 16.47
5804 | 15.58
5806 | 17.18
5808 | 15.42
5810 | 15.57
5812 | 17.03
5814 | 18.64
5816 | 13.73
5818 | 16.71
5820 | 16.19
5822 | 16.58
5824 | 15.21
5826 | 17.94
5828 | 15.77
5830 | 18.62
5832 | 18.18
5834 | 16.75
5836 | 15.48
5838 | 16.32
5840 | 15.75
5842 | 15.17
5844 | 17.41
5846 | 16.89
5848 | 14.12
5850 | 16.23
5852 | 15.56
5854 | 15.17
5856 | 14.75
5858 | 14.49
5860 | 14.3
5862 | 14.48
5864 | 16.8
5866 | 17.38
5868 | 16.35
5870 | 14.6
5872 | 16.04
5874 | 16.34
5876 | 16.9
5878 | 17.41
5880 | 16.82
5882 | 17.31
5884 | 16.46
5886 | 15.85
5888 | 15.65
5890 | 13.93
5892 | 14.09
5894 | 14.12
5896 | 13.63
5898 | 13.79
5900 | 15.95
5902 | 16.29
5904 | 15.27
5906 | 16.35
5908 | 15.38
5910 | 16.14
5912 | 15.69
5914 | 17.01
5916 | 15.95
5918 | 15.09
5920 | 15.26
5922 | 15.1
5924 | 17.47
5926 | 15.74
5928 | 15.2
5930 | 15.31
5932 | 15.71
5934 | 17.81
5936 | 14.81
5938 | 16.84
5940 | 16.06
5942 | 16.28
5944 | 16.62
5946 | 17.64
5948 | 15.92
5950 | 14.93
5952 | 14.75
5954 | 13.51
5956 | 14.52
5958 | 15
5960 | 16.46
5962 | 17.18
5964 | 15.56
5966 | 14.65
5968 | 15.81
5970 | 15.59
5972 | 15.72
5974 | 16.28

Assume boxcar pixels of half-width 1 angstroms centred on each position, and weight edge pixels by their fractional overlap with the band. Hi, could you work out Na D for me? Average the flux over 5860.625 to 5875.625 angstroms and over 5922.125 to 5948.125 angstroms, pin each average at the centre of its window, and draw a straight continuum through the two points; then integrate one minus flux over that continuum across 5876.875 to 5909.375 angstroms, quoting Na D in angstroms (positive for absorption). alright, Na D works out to 1.1 angstroms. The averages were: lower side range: 16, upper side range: 16.2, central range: 15.5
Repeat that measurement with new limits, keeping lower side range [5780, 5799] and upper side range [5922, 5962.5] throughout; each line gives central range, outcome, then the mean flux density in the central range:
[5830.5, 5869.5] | 1.4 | 15.9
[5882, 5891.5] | 0.4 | 15.6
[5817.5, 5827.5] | 0.1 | 16.5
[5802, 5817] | 0.5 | 16.2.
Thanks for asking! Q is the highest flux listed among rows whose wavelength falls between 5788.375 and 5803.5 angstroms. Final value 18.73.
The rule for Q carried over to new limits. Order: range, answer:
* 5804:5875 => 18.64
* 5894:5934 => 17.81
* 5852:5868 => 17.38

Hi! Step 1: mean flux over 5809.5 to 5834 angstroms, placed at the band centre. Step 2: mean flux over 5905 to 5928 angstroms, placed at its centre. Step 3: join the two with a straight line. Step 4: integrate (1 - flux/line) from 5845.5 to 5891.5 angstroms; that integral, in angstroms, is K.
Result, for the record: 1.5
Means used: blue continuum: 16.7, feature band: 15.8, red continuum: 15.9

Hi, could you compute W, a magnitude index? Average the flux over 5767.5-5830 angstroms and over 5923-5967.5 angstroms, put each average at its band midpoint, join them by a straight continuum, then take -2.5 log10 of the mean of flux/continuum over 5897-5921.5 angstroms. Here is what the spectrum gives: 0.02 mag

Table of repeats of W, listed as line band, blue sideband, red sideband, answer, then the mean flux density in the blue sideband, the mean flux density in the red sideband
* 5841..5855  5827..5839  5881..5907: 0.05 mag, 16.9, 15.3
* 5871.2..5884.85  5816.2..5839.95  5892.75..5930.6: -0.06 mag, 16.6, 15.5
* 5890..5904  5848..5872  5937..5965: 0.07 mag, 15.4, 15.8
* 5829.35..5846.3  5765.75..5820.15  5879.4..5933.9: -0.03 mag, 16.6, 15.6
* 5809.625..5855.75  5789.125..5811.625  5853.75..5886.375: 0.01 mag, 16.7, 16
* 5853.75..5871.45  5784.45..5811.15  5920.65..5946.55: 0.07 mag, 16.7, 16.2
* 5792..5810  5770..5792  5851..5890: -0.03 mag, 16.4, 15.9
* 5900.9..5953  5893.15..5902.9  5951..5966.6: -0.07 mag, 14.8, 15.2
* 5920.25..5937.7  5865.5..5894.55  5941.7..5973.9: -0.01 mag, 16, 15.6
